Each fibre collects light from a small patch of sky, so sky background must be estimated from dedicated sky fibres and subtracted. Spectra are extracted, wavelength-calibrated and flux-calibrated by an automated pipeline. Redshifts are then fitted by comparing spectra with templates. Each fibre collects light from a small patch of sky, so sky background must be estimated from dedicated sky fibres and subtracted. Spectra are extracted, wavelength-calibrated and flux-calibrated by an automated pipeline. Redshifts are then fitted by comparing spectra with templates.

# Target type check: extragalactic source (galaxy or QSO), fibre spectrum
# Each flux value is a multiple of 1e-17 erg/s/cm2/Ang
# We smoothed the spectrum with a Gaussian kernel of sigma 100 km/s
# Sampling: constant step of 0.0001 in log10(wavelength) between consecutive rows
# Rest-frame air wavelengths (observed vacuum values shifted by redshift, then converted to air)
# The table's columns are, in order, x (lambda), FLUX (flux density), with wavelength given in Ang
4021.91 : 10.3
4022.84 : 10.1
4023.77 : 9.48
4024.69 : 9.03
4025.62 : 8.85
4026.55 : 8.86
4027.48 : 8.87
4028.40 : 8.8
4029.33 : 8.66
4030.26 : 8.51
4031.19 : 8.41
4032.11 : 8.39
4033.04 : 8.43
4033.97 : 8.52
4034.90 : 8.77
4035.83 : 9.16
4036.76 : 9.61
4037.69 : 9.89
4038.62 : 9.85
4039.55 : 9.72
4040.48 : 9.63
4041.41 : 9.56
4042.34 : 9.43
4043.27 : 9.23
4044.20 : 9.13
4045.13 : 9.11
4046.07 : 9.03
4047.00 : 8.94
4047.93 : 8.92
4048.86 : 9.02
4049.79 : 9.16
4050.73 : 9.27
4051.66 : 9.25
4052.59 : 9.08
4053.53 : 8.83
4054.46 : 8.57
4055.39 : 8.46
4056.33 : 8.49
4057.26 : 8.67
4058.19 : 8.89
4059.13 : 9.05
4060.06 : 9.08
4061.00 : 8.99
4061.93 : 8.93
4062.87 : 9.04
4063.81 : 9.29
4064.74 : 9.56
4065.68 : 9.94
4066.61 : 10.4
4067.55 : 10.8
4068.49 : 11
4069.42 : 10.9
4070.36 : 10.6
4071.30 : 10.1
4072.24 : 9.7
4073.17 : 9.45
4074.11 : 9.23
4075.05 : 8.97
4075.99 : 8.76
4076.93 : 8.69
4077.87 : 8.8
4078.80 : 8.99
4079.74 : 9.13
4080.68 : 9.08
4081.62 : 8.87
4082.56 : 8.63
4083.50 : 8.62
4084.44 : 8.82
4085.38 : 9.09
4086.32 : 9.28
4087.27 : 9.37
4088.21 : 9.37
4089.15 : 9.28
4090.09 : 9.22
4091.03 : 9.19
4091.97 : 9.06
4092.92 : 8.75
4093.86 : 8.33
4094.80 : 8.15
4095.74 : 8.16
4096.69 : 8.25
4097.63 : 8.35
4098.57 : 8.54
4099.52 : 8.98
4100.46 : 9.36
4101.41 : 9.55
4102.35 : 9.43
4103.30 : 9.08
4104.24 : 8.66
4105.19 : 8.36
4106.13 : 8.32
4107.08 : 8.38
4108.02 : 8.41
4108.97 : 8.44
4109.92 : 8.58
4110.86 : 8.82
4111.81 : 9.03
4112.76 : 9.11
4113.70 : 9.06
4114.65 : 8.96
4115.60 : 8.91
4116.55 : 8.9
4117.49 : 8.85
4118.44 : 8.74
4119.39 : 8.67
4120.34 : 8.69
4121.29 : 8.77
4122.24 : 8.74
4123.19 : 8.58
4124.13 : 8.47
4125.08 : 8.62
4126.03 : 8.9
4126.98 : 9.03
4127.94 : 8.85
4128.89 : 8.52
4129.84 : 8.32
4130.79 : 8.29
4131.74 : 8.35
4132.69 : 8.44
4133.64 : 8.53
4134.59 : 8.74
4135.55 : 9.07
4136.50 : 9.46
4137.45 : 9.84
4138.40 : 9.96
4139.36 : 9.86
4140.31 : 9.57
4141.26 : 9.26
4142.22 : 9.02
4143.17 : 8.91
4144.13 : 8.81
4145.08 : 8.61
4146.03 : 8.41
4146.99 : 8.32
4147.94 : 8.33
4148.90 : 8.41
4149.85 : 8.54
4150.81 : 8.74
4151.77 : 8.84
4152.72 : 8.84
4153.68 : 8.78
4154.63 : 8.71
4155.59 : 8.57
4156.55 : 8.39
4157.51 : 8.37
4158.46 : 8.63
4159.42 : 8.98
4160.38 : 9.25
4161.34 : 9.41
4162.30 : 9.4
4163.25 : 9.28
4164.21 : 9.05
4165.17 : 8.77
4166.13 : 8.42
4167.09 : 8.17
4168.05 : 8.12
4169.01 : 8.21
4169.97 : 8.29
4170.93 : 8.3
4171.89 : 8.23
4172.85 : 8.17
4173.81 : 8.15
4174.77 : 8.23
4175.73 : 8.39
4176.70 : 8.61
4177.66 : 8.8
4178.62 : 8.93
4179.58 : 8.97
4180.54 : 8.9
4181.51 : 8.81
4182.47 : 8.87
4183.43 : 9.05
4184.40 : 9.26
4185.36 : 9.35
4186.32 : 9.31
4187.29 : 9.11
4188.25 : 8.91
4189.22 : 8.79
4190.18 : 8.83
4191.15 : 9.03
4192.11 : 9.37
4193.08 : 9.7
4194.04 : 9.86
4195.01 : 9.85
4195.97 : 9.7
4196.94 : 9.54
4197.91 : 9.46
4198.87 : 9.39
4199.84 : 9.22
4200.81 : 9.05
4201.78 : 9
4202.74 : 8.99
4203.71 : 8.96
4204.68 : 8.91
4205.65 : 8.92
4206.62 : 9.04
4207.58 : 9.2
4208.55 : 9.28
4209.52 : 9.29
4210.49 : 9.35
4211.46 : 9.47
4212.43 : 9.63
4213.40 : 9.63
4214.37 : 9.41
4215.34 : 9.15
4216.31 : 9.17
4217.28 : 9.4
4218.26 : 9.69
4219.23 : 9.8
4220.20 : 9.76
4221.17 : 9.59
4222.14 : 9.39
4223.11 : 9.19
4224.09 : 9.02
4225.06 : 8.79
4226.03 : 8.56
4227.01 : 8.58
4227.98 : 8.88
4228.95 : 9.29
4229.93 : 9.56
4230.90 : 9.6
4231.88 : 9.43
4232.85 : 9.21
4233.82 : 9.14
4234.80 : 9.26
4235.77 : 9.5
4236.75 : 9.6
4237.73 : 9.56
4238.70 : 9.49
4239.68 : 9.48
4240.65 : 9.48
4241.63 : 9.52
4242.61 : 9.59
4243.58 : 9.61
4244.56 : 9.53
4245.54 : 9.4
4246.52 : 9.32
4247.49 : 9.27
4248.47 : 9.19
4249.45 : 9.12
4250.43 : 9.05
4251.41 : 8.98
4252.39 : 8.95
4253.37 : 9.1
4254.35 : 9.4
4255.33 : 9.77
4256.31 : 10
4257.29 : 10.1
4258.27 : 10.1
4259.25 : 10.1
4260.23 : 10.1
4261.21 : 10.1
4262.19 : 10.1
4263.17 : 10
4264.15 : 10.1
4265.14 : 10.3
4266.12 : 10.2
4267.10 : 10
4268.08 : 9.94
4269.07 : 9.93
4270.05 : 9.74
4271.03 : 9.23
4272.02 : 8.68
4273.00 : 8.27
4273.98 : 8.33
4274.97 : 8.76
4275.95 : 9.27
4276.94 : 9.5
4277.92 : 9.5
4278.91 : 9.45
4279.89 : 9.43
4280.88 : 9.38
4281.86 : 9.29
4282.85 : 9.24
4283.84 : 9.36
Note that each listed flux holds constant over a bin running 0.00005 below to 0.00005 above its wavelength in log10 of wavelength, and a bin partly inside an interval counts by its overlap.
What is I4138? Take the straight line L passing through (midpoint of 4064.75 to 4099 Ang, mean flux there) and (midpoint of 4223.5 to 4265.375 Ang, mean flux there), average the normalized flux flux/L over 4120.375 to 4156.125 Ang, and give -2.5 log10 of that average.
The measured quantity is 0.06 mag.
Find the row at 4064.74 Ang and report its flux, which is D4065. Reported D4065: 9.56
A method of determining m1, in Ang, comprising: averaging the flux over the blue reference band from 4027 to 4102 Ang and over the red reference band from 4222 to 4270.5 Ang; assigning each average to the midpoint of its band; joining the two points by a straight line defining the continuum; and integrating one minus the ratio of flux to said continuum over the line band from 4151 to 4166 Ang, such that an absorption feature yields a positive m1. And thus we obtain 0.7 Ang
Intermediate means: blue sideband 9.13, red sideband 9.51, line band 8.87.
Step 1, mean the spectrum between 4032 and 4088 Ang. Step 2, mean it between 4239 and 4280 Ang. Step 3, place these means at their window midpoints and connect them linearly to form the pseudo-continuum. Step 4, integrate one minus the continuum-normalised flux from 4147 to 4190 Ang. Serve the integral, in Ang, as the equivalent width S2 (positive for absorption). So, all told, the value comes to 3.11 Ang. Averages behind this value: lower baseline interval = 9.24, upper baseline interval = 9.52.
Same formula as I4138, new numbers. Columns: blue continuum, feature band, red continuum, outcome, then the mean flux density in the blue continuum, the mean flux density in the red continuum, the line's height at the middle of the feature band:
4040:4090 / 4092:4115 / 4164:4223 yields 0.06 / 9.25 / 9.06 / 9.19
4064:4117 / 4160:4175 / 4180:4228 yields 0.07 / 9.1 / 9.23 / 9.19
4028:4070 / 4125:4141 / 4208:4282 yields 0.04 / 9.21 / 9.44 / 9.31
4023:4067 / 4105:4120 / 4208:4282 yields 0.06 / 9.09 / 9.44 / 9.2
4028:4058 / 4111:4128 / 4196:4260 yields 0.04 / 9.02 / 9.35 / 9.15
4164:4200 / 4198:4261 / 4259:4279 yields -0.01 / 8.89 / 9.6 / 9.28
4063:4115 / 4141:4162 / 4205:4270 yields 0.06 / 9.11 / 9.48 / 9.27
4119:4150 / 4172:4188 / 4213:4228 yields 0.03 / 8.82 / 9.26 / 9.05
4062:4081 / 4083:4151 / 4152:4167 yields 0.05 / 9.61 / 8.84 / 9.21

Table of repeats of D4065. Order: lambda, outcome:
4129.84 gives 8.32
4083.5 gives 8.62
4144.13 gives 8.81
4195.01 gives 9.85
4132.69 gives 8.44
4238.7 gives 9.49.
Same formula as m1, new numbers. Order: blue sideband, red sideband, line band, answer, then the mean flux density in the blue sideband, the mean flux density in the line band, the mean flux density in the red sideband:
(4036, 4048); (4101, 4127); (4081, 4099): 0.36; 9.4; 8.81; 8.78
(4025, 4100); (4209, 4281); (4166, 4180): 1.38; 9.11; 8.4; 9.44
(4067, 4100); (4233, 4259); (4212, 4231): 0.21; 9.16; 9.3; 9.44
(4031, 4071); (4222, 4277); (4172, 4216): 1.36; 9.29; 9.1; 9.43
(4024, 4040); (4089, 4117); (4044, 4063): -0.07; 8.97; 8.94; 8.78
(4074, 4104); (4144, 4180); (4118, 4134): 0.26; 8.91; 8.62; 8.62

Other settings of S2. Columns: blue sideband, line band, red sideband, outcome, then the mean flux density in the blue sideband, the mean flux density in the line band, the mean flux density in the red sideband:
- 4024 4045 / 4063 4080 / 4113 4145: -1.3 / 9.07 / 9.68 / 8.9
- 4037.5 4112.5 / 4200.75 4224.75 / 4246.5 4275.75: 0.4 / 9.11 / 9.29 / 9.54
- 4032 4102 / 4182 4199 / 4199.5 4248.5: 0.0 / 9.16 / 9.3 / 9.3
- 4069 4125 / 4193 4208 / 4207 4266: 0.1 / 8.94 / 9.29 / 9.47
